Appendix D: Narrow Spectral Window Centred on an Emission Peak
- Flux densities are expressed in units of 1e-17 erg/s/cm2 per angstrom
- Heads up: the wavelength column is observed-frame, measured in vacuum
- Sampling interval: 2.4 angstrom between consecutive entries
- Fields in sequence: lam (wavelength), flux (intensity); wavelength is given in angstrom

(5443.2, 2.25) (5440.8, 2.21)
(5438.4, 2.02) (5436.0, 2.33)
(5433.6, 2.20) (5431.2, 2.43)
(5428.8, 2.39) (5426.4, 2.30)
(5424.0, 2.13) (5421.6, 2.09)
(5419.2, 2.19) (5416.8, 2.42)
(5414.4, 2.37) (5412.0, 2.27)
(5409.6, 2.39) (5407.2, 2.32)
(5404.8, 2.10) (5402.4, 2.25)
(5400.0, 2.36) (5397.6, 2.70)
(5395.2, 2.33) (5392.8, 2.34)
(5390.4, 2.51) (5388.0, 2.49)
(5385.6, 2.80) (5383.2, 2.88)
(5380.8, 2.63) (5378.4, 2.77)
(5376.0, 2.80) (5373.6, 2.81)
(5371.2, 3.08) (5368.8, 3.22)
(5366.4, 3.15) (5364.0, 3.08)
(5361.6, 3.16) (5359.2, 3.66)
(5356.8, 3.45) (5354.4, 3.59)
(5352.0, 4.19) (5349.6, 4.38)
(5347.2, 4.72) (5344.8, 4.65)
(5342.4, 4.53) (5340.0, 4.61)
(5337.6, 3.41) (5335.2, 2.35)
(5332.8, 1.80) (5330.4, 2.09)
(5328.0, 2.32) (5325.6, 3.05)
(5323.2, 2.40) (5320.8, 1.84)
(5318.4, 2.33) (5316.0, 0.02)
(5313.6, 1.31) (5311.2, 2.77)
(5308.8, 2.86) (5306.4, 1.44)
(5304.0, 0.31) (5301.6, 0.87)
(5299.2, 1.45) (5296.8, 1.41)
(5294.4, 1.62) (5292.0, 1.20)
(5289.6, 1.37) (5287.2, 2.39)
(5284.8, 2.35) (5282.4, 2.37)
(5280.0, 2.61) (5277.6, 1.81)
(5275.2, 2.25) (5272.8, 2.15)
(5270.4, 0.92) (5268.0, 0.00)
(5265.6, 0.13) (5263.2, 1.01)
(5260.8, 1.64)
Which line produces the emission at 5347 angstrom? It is Lyman alpha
